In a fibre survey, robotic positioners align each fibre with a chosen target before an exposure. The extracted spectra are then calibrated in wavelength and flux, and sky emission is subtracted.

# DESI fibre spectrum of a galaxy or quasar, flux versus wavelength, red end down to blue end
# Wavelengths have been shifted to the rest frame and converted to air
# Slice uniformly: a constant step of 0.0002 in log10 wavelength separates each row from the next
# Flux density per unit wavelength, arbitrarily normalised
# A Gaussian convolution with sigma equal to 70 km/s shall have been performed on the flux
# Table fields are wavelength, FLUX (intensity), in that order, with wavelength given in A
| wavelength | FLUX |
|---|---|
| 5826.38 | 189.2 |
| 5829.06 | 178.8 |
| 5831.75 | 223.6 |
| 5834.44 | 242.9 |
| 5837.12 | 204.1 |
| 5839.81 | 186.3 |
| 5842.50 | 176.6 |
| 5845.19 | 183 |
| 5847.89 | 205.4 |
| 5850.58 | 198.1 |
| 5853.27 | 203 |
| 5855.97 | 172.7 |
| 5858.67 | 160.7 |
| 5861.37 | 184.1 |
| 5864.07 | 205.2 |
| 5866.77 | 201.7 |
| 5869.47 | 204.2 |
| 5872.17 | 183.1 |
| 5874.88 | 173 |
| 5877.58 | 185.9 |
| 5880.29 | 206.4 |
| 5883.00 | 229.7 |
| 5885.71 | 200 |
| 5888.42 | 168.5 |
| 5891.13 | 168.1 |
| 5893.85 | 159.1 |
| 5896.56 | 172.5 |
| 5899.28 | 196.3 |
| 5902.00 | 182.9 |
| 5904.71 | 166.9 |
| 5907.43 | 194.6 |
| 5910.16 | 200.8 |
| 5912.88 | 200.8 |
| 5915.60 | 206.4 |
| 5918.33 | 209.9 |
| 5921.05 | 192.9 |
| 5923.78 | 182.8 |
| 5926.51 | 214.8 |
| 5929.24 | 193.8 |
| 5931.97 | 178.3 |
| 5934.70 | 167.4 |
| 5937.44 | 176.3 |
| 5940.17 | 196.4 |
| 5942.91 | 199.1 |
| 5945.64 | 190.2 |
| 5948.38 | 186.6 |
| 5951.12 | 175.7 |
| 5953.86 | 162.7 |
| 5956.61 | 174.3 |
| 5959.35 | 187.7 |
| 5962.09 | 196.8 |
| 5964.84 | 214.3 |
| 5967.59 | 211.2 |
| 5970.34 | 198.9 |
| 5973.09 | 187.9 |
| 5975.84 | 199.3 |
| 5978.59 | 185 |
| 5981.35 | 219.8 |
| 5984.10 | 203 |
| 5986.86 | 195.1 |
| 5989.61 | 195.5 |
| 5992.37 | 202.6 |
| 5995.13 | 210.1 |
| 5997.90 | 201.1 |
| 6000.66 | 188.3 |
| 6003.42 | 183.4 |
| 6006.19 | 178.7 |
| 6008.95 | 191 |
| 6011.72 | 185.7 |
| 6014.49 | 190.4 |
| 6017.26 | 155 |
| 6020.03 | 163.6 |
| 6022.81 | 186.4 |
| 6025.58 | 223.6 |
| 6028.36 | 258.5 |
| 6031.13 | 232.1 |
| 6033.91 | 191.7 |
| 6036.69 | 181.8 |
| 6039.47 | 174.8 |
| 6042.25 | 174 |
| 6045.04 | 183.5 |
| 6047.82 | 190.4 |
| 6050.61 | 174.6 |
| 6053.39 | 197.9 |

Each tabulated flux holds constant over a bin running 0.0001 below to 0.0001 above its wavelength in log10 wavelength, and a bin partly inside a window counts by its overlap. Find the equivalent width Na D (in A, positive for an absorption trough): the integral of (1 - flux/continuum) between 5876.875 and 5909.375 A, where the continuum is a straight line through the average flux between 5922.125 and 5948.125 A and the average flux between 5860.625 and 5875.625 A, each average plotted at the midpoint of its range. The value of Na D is 0.9 A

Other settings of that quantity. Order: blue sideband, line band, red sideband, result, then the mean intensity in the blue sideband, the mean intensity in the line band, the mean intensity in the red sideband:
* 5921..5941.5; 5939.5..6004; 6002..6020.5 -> -4.00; 187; 195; 179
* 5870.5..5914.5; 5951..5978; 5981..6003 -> 0.73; 187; 191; 200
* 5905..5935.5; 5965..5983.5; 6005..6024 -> -1.61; 194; 201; 179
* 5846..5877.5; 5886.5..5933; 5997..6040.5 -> 0.72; 190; 188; 193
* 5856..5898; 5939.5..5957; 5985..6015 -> 0.62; 186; 184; 193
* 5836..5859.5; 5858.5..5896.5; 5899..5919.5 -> 0.61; 188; 188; 195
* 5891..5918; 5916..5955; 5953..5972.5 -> 0.33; 187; 188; 193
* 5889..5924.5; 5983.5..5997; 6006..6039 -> -0.59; 187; 201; 195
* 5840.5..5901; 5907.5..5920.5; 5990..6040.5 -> -0.88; 188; 203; 195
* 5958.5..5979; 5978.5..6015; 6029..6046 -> 0.15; 198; 195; 193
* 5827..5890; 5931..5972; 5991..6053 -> 1.11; 194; 188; 192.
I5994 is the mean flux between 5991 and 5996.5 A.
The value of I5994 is 206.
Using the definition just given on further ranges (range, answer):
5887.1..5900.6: 173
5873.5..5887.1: 199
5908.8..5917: 203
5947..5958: 175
